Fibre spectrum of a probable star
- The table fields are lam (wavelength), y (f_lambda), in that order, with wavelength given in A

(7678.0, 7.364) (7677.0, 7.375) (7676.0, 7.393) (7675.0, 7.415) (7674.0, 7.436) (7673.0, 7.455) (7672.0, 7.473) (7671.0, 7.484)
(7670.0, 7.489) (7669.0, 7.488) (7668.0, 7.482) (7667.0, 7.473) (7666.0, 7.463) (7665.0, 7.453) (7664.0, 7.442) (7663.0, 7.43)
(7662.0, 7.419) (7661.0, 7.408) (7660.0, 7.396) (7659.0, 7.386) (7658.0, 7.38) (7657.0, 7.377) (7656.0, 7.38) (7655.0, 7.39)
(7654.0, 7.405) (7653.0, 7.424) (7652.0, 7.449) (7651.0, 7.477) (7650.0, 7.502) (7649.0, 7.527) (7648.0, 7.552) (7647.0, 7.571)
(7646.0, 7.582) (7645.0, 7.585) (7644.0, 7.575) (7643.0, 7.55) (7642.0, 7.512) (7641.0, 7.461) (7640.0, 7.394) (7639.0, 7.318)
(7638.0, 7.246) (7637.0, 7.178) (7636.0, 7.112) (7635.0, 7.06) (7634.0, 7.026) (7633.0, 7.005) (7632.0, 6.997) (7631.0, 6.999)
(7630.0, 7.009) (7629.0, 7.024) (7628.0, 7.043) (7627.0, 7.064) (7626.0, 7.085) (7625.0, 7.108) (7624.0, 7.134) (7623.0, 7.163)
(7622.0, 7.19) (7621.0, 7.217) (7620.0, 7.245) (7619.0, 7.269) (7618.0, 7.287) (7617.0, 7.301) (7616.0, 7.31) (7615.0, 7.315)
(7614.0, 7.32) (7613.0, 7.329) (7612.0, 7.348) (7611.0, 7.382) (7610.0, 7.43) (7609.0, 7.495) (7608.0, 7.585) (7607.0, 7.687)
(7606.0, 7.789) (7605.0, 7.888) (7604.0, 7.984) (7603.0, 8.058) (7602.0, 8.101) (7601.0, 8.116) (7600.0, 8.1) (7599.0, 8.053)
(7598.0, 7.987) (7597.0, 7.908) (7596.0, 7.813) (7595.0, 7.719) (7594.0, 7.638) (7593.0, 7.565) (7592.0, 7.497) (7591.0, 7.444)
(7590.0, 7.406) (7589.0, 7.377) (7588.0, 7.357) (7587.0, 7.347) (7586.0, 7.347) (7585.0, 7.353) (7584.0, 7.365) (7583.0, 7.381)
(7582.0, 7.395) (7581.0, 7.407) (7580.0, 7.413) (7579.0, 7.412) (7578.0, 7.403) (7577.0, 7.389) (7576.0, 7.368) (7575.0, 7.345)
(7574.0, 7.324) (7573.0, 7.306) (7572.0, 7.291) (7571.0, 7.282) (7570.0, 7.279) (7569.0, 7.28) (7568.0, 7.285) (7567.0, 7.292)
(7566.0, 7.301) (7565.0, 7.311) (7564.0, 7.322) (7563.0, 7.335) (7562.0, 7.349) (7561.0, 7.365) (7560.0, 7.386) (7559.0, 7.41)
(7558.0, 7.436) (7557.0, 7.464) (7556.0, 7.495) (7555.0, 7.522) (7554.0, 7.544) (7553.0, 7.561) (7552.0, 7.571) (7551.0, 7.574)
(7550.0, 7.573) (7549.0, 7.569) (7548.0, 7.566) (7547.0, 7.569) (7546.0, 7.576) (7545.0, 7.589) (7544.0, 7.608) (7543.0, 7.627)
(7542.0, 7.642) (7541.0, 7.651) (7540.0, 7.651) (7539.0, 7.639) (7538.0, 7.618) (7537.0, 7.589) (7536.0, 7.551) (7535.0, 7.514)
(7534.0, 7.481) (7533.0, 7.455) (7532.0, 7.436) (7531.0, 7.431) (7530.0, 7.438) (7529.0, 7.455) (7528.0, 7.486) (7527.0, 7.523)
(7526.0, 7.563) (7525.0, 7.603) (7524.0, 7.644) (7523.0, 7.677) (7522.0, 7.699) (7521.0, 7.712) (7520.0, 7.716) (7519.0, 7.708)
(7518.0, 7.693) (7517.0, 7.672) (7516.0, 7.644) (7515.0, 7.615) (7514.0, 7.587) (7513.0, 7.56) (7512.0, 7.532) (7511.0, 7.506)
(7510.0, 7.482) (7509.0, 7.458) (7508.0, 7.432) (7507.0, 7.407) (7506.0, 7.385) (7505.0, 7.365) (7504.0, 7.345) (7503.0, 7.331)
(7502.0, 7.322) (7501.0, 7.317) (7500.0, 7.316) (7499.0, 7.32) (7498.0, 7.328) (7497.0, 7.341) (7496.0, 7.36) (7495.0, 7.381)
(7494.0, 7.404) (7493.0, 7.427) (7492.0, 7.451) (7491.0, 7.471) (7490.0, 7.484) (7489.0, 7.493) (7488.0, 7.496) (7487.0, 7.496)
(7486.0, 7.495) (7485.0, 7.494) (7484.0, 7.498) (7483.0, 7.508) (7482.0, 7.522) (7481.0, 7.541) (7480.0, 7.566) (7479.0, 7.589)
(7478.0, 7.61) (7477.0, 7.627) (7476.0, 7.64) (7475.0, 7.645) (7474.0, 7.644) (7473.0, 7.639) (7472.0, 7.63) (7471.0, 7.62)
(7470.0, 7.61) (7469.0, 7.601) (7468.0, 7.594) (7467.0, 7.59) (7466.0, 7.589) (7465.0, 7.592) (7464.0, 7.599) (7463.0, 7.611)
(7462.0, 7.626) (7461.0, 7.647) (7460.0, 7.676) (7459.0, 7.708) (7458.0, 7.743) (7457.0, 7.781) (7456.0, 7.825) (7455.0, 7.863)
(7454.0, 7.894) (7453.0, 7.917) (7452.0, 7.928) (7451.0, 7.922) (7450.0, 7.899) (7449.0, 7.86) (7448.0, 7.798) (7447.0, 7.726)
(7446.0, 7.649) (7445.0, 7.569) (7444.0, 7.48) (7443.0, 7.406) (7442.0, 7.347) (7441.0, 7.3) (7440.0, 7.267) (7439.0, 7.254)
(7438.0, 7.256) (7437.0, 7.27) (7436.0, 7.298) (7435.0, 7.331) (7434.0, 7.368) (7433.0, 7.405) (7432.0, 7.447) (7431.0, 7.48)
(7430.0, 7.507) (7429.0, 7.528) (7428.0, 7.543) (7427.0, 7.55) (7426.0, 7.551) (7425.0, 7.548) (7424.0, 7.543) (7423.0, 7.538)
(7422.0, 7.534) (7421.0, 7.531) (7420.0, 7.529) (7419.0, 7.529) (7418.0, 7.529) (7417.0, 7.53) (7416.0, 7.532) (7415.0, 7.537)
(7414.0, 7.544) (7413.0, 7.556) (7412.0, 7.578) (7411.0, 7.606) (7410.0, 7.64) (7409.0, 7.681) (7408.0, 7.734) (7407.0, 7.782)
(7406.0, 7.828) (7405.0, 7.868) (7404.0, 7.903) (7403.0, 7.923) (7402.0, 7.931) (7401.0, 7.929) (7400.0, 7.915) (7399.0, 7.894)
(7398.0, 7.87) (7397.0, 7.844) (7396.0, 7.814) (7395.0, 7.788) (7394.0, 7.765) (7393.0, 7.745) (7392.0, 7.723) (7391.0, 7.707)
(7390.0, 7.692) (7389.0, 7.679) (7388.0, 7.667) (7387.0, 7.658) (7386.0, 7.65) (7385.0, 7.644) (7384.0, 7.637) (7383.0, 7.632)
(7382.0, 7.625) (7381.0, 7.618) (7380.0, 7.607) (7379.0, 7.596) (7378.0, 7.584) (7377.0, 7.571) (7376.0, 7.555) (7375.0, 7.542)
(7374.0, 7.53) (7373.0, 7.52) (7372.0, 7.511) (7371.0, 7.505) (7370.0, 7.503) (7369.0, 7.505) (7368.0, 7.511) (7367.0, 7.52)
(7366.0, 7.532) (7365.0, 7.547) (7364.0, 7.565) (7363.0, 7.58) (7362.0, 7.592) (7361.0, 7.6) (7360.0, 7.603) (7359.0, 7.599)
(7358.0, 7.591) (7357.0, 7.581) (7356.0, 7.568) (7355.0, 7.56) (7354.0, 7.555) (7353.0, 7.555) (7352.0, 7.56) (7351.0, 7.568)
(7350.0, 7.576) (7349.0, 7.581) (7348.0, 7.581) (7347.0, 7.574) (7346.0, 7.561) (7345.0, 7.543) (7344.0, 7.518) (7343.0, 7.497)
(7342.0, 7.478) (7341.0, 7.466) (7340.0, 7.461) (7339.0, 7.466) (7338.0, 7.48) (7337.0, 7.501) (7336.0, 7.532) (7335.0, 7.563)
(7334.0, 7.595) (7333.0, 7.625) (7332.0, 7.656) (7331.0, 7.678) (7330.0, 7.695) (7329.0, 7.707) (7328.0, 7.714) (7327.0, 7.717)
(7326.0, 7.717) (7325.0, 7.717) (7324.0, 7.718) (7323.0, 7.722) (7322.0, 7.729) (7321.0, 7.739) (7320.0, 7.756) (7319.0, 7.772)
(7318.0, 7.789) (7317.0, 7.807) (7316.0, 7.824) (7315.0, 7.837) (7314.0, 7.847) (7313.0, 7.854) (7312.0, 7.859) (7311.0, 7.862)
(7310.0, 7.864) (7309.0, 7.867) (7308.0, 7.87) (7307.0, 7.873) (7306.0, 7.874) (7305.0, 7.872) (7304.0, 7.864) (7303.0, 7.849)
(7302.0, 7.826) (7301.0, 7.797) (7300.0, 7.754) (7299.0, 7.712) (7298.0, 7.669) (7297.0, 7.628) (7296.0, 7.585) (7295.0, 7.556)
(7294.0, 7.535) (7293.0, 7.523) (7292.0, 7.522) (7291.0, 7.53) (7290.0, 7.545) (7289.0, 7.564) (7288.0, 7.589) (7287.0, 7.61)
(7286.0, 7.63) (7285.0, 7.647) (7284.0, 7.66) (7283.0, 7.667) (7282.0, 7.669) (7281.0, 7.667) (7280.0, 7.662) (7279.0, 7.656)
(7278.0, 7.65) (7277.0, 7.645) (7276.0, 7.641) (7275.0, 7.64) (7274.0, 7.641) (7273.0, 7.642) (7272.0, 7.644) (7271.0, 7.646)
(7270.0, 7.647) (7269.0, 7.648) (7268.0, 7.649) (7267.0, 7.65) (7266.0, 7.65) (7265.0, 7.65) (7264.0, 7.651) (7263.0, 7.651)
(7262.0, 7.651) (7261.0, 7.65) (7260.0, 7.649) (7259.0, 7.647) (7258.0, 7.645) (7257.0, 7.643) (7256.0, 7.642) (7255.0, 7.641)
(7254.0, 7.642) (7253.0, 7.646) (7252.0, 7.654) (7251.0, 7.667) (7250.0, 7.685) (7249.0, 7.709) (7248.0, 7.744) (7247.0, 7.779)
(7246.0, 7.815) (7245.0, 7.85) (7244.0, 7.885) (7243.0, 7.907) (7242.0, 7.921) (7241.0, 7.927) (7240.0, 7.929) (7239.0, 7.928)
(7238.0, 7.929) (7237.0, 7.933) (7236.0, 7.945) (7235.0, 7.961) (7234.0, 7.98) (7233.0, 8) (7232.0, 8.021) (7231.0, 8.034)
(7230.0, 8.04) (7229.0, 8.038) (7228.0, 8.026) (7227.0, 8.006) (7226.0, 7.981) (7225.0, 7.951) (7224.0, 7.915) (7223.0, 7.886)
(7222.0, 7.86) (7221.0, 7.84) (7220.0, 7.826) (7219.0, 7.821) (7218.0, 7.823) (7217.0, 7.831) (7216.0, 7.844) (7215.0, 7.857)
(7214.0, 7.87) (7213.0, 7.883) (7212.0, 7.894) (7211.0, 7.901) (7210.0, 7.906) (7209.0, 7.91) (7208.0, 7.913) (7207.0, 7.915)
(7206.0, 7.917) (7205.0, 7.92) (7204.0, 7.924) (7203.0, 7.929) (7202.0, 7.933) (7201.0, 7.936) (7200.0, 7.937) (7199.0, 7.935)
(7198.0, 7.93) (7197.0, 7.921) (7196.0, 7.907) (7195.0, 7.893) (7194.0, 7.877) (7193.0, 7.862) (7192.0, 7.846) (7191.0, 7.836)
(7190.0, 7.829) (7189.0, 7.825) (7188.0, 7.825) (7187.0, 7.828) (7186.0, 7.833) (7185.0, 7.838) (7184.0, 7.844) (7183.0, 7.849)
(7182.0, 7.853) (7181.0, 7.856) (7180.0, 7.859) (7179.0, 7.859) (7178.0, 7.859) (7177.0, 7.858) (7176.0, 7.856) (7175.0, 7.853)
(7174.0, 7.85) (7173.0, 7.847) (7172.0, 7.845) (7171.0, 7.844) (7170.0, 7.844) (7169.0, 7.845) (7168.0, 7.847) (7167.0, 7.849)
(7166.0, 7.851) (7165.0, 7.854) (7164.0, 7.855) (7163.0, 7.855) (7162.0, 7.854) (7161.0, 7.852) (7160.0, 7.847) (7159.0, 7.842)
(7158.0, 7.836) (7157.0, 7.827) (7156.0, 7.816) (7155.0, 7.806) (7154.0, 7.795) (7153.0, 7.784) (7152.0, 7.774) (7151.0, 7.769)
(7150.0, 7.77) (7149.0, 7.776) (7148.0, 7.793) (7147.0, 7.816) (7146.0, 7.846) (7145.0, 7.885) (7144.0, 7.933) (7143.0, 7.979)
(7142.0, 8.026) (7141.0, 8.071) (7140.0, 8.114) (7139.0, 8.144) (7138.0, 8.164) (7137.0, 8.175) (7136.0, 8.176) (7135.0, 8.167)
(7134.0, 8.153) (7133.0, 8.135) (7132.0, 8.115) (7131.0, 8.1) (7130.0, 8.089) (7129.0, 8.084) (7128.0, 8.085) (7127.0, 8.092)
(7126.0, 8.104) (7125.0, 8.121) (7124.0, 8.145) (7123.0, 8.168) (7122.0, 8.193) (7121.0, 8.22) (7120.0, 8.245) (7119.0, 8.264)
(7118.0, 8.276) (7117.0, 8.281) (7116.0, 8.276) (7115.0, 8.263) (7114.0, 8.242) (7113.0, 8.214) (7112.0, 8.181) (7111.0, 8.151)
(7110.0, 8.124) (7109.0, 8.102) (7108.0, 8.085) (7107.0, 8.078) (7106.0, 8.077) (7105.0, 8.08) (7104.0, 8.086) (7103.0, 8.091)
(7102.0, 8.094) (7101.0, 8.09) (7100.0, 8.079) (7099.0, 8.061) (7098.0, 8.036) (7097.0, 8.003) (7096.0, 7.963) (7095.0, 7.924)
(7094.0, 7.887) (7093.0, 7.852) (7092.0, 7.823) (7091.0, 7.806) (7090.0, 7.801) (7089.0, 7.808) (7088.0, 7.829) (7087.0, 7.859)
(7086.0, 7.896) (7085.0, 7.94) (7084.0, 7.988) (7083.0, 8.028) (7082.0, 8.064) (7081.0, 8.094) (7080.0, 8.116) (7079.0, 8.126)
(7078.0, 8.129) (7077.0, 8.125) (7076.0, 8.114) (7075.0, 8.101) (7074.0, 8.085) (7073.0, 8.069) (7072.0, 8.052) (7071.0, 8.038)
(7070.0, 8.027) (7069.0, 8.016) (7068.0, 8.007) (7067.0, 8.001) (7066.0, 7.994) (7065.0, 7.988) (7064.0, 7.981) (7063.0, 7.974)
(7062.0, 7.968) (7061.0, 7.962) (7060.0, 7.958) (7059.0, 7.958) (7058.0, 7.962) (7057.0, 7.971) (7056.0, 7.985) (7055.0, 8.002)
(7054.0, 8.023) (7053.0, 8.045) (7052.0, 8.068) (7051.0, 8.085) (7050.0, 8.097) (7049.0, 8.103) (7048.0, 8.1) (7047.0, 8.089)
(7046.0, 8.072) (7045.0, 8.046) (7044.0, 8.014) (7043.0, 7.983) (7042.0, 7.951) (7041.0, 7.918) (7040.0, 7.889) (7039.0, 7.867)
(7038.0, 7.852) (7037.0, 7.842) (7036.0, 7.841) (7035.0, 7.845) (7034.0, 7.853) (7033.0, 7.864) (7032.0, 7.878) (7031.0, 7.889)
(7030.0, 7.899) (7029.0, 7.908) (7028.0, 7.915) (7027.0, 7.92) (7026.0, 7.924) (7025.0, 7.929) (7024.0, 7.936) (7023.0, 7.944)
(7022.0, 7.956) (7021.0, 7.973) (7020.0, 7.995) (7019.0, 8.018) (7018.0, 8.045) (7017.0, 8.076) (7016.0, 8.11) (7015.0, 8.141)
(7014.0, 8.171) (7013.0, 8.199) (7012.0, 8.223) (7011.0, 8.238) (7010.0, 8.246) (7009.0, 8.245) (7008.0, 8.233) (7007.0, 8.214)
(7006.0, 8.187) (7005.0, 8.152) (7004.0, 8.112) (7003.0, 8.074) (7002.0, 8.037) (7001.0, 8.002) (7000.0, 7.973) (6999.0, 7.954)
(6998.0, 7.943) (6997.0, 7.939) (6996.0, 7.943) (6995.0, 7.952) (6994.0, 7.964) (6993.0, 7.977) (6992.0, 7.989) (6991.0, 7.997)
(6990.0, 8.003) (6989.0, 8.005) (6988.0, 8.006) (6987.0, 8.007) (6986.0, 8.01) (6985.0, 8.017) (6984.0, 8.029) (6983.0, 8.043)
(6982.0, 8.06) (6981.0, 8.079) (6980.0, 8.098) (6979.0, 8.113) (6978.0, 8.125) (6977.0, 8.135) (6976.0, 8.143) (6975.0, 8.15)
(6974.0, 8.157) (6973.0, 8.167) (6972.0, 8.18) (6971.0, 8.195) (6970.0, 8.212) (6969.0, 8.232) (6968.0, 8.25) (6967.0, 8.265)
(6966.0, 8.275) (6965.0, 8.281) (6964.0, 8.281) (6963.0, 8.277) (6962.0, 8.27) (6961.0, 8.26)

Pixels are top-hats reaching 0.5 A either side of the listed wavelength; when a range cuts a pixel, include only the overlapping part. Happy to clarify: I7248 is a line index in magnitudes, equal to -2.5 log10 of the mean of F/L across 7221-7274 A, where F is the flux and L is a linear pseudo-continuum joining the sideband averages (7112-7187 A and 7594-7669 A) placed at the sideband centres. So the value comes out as 0.009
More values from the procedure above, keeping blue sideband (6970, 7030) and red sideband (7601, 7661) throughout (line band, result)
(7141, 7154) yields 0.007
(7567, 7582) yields 0.014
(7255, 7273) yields 0.018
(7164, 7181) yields 0.003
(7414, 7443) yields 0.021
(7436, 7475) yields -0.008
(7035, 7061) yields 0.003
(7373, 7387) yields 0.007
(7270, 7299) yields 0.019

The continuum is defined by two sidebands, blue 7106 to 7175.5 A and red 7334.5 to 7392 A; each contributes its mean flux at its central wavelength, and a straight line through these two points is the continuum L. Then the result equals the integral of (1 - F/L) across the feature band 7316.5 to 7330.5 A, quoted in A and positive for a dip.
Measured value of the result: -0.2 A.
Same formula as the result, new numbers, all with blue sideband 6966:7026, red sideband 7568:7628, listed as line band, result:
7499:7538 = 0.16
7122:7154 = -0.33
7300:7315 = -0.17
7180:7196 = 0.07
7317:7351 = 0.50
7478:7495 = 0.19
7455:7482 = -0.14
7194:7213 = -0.11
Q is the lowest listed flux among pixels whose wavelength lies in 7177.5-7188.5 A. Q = 7.825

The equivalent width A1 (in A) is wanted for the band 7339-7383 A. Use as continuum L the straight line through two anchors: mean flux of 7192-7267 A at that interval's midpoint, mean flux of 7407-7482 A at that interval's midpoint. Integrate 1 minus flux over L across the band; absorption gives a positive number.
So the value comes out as 0.8 A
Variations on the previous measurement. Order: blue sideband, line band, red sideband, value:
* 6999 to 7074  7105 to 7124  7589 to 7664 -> -0.59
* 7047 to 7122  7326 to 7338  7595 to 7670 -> 0.22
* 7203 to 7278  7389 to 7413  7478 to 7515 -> -0.63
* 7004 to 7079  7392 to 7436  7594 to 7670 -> 0.07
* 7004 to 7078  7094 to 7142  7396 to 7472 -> -1.12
